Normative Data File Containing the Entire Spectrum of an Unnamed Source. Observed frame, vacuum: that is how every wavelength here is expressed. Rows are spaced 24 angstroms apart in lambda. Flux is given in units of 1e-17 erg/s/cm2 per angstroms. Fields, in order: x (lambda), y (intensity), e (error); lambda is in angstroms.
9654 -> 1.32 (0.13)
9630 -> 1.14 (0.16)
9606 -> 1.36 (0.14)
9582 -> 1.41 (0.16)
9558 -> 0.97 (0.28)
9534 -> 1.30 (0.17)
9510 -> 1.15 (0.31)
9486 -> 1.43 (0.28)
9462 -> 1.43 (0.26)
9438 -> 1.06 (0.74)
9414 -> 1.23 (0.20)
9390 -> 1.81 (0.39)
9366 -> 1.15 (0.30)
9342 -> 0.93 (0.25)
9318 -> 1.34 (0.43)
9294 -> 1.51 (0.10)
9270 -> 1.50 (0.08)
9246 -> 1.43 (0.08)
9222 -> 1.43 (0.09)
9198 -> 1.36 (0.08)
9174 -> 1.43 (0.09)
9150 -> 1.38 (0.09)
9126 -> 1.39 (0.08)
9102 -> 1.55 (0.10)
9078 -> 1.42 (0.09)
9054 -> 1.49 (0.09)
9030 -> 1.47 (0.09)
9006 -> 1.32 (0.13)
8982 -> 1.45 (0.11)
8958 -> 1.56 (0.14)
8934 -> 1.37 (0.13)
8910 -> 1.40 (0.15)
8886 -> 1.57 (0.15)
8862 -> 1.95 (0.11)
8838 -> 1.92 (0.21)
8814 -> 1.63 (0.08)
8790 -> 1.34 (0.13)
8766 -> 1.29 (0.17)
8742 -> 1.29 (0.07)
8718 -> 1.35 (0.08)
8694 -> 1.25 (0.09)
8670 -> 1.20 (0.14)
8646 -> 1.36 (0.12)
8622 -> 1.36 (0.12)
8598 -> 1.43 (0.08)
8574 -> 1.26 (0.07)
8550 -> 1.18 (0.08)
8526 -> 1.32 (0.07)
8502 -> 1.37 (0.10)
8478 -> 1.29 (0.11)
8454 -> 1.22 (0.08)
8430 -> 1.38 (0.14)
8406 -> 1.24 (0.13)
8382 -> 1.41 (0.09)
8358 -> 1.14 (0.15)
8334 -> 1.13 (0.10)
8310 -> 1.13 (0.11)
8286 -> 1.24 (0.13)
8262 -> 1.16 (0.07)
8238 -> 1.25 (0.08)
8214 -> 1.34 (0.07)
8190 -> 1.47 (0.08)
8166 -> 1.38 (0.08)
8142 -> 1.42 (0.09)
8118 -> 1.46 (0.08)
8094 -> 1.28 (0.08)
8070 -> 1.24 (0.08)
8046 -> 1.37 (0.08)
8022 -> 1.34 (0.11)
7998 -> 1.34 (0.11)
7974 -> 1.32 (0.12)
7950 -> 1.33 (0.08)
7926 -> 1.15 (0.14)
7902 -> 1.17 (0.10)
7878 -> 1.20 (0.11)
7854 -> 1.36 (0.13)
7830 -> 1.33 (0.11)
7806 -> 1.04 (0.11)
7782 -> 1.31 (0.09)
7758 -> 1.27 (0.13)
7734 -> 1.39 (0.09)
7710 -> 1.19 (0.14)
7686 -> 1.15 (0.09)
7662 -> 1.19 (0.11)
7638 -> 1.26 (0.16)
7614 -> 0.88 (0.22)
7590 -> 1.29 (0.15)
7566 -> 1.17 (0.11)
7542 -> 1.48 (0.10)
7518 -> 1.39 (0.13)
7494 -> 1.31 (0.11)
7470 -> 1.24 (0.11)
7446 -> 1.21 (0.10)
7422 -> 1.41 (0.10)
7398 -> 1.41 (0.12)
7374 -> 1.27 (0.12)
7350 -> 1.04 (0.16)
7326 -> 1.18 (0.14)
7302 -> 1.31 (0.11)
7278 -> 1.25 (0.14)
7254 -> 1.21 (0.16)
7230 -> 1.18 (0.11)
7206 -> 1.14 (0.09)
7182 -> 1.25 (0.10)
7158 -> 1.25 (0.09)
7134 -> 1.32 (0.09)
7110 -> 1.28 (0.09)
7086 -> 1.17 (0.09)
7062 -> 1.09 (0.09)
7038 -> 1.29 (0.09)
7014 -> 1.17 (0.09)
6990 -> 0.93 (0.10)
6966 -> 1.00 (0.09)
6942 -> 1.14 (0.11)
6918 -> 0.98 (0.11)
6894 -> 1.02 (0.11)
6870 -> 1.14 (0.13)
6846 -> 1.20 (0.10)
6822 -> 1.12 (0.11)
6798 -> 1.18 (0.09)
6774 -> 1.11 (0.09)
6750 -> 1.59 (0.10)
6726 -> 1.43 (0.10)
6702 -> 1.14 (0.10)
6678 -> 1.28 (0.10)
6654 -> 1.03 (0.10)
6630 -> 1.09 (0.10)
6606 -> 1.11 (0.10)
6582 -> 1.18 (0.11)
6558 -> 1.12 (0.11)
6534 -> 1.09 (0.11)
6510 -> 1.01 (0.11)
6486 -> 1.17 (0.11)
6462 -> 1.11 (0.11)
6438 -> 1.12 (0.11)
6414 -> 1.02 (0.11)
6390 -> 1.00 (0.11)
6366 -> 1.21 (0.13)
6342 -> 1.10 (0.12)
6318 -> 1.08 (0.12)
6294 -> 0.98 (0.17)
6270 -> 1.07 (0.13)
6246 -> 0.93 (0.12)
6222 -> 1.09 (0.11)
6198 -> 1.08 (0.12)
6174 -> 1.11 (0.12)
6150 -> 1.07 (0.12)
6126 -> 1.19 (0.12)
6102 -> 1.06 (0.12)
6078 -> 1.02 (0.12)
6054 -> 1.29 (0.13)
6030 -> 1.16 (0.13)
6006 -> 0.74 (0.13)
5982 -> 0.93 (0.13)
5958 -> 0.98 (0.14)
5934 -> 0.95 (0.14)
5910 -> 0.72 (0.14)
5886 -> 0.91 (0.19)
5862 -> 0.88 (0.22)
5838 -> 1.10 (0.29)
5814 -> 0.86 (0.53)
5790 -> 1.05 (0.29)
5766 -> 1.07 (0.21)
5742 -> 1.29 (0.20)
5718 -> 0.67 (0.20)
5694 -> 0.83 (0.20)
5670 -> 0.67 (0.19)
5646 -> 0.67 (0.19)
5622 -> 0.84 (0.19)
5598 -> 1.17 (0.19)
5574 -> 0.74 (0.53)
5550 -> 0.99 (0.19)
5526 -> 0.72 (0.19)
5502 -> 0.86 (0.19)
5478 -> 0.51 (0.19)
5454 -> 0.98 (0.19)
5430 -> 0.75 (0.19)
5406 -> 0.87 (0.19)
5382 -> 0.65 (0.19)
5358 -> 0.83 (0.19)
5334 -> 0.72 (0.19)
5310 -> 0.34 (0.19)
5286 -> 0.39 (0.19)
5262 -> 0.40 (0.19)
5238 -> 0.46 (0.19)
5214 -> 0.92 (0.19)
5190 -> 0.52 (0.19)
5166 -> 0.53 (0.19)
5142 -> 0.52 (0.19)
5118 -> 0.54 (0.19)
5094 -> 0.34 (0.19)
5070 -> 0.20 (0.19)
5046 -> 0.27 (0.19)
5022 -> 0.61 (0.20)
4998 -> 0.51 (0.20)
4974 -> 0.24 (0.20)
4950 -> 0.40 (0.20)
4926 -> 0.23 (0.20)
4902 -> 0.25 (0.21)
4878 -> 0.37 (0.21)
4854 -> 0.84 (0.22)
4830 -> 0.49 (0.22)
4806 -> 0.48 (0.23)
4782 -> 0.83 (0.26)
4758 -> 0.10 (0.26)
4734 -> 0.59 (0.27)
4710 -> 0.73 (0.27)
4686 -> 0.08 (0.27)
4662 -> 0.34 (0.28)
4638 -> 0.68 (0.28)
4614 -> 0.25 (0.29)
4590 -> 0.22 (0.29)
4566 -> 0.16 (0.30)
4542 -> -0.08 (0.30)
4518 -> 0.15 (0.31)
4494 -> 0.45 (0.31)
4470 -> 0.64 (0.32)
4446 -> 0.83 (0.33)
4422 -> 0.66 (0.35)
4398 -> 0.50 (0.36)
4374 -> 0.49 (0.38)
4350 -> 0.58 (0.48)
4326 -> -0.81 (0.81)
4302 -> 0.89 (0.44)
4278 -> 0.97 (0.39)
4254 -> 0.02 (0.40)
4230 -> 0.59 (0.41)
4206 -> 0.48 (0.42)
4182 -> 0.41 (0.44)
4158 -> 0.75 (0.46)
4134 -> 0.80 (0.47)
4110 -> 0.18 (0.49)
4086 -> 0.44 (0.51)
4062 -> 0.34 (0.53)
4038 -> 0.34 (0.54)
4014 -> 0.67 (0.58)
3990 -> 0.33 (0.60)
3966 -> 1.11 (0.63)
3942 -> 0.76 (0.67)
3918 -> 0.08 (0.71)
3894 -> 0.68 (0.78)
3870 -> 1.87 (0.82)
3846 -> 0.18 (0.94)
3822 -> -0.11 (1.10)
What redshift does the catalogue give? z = 0.35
